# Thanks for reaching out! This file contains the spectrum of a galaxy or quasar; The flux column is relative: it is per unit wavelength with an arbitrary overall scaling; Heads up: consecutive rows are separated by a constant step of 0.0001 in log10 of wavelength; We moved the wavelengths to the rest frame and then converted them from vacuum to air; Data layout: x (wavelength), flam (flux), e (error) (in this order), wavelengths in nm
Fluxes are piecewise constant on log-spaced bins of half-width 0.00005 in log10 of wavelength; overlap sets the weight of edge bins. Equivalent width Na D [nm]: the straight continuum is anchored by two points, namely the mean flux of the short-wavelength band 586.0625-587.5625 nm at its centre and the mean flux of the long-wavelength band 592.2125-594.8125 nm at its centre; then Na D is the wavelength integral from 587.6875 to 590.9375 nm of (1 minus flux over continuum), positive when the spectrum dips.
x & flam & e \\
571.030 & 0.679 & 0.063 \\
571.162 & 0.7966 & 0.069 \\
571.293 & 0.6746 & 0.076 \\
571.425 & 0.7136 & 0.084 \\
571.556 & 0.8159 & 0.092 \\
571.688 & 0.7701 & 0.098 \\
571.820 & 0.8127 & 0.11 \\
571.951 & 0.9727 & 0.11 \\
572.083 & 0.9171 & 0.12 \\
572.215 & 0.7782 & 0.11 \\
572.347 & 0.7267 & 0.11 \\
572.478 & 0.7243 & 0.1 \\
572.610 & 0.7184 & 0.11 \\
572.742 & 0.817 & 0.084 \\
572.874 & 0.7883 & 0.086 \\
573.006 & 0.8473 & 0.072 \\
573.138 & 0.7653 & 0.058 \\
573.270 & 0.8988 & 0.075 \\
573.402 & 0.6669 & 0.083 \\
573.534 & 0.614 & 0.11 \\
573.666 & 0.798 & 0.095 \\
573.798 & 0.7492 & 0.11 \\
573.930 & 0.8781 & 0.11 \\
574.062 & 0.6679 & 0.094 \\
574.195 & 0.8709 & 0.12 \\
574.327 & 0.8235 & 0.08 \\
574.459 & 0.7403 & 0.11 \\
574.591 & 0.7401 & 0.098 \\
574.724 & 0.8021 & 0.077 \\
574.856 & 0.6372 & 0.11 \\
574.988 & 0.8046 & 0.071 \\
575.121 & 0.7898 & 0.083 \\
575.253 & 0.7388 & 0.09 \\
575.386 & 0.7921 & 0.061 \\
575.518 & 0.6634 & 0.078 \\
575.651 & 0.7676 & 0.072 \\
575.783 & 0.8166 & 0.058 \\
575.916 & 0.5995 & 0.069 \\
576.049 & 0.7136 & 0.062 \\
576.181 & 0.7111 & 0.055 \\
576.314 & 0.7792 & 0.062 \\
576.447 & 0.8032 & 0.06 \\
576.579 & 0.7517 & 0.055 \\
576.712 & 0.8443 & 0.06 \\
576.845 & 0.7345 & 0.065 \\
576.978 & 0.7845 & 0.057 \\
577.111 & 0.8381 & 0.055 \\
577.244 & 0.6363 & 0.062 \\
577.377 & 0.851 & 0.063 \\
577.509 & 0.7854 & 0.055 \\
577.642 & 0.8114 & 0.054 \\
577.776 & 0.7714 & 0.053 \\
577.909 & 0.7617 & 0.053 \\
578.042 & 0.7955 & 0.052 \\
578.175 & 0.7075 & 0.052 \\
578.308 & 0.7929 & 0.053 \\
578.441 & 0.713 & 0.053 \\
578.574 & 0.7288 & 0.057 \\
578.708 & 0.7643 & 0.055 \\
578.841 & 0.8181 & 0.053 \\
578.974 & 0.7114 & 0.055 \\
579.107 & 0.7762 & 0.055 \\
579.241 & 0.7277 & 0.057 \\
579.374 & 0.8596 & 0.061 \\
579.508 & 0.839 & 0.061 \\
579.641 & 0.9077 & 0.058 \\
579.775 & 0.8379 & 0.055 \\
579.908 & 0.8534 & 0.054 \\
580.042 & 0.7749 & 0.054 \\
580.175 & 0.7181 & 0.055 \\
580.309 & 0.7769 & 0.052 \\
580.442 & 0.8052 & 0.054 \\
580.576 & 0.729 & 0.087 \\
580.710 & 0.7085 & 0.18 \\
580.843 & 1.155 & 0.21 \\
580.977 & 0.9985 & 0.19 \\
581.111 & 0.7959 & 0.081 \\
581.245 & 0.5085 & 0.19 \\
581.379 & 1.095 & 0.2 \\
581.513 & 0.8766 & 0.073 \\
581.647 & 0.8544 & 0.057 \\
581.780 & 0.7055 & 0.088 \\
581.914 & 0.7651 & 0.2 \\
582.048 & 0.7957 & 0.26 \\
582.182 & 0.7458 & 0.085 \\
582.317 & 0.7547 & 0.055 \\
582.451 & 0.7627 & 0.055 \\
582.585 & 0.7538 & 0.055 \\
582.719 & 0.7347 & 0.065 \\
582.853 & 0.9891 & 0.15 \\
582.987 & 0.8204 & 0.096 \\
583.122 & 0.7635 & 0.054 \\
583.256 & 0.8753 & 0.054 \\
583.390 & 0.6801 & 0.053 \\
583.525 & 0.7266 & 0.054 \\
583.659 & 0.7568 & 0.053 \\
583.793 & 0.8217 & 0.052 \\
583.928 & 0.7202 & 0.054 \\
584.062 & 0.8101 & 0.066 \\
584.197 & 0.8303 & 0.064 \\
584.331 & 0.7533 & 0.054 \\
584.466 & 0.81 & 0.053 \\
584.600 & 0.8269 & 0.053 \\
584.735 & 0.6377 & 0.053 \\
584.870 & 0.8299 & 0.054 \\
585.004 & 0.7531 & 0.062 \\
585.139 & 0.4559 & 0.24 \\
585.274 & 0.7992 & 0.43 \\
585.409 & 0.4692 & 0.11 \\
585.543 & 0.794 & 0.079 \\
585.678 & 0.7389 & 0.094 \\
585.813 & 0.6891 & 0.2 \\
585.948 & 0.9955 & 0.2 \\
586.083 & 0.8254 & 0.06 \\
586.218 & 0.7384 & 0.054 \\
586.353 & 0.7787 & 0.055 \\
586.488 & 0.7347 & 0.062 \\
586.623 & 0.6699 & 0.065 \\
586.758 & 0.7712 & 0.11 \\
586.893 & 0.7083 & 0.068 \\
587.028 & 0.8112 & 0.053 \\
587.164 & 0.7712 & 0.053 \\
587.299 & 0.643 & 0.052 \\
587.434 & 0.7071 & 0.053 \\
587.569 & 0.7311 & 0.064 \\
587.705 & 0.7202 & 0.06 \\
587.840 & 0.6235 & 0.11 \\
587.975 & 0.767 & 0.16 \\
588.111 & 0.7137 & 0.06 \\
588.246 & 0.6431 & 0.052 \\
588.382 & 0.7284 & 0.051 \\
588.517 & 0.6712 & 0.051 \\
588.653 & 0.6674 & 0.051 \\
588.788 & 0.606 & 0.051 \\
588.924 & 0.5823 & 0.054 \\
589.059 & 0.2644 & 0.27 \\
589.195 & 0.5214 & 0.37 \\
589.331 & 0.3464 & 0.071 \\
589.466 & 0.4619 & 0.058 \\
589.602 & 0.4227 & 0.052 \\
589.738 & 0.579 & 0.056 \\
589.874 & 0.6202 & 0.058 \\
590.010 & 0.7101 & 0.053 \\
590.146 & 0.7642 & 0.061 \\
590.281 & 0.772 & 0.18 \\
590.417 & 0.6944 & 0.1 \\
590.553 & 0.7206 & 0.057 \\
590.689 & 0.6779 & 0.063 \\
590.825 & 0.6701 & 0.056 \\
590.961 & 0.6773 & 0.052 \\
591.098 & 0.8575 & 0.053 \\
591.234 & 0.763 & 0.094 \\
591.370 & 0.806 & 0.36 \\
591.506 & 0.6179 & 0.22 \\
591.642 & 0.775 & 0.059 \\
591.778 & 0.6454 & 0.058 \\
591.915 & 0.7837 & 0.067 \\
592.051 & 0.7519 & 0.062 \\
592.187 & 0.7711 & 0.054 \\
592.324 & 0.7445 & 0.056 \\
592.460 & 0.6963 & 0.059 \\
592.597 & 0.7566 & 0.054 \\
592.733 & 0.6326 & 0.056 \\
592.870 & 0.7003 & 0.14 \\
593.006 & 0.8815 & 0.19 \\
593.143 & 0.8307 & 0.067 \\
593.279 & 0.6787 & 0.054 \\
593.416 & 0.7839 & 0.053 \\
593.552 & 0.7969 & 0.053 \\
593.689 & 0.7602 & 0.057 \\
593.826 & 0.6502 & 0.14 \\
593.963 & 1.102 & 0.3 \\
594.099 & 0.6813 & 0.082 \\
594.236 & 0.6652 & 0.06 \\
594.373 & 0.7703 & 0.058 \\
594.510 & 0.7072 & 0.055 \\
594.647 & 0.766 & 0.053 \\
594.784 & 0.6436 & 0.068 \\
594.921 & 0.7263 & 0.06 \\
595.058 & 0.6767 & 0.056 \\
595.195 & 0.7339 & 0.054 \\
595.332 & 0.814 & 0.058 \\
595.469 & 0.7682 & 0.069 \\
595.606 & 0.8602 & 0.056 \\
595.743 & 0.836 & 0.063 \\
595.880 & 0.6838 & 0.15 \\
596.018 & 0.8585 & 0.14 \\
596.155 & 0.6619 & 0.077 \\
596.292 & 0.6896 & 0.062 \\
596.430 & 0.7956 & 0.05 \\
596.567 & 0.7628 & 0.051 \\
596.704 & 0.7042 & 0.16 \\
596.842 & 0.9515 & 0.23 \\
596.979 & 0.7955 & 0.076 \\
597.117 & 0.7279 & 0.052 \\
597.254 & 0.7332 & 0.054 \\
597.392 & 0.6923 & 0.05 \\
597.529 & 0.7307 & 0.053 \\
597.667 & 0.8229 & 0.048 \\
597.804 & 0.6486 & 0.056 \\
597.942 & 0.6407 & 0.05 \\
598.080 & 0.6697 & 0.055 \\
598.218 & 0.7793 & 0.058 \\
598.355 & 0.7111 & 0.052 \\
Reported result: 0.53 nm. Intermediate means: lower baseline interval 0.739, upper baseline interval 0.752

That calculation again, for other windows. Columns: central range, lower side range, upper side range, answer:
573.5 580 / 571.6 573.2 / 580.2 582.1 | 0.347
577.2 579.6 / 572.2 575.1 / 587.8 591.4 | -0.143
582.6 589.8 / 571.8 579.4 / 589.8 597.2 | 0.506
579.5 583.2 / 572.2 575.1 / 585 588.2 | -0.367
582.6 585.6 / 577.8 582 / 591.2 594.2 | 0.112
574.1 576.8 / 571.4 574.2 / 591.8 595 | 0.080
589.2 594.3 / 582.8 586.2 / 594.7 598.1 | 0.313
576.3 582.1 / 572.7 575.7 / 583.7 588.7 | -0.333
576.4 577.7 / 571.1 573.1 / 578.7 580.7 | 0.013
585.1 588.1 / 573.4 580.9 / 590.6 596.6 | 0.125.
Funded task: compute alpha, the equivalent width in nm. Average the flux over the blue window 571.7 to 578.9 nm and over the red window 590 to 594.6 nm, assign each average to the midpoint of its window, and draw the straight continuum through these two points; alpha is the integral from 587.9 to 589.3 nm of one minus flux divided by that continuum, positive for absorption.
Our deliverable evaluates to 0.26 nm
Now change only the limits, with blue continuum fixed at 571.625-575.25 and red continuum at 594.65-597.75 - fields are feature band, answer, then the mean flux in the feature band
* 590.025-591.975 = 0.09 nm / 0.73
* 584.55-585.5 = 0.11 nm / 0.682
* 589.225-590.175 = 0.27 nm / 0.548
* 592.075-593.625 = 0.02 nm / 0.752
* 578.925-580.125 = -0.05 nm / 0.81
